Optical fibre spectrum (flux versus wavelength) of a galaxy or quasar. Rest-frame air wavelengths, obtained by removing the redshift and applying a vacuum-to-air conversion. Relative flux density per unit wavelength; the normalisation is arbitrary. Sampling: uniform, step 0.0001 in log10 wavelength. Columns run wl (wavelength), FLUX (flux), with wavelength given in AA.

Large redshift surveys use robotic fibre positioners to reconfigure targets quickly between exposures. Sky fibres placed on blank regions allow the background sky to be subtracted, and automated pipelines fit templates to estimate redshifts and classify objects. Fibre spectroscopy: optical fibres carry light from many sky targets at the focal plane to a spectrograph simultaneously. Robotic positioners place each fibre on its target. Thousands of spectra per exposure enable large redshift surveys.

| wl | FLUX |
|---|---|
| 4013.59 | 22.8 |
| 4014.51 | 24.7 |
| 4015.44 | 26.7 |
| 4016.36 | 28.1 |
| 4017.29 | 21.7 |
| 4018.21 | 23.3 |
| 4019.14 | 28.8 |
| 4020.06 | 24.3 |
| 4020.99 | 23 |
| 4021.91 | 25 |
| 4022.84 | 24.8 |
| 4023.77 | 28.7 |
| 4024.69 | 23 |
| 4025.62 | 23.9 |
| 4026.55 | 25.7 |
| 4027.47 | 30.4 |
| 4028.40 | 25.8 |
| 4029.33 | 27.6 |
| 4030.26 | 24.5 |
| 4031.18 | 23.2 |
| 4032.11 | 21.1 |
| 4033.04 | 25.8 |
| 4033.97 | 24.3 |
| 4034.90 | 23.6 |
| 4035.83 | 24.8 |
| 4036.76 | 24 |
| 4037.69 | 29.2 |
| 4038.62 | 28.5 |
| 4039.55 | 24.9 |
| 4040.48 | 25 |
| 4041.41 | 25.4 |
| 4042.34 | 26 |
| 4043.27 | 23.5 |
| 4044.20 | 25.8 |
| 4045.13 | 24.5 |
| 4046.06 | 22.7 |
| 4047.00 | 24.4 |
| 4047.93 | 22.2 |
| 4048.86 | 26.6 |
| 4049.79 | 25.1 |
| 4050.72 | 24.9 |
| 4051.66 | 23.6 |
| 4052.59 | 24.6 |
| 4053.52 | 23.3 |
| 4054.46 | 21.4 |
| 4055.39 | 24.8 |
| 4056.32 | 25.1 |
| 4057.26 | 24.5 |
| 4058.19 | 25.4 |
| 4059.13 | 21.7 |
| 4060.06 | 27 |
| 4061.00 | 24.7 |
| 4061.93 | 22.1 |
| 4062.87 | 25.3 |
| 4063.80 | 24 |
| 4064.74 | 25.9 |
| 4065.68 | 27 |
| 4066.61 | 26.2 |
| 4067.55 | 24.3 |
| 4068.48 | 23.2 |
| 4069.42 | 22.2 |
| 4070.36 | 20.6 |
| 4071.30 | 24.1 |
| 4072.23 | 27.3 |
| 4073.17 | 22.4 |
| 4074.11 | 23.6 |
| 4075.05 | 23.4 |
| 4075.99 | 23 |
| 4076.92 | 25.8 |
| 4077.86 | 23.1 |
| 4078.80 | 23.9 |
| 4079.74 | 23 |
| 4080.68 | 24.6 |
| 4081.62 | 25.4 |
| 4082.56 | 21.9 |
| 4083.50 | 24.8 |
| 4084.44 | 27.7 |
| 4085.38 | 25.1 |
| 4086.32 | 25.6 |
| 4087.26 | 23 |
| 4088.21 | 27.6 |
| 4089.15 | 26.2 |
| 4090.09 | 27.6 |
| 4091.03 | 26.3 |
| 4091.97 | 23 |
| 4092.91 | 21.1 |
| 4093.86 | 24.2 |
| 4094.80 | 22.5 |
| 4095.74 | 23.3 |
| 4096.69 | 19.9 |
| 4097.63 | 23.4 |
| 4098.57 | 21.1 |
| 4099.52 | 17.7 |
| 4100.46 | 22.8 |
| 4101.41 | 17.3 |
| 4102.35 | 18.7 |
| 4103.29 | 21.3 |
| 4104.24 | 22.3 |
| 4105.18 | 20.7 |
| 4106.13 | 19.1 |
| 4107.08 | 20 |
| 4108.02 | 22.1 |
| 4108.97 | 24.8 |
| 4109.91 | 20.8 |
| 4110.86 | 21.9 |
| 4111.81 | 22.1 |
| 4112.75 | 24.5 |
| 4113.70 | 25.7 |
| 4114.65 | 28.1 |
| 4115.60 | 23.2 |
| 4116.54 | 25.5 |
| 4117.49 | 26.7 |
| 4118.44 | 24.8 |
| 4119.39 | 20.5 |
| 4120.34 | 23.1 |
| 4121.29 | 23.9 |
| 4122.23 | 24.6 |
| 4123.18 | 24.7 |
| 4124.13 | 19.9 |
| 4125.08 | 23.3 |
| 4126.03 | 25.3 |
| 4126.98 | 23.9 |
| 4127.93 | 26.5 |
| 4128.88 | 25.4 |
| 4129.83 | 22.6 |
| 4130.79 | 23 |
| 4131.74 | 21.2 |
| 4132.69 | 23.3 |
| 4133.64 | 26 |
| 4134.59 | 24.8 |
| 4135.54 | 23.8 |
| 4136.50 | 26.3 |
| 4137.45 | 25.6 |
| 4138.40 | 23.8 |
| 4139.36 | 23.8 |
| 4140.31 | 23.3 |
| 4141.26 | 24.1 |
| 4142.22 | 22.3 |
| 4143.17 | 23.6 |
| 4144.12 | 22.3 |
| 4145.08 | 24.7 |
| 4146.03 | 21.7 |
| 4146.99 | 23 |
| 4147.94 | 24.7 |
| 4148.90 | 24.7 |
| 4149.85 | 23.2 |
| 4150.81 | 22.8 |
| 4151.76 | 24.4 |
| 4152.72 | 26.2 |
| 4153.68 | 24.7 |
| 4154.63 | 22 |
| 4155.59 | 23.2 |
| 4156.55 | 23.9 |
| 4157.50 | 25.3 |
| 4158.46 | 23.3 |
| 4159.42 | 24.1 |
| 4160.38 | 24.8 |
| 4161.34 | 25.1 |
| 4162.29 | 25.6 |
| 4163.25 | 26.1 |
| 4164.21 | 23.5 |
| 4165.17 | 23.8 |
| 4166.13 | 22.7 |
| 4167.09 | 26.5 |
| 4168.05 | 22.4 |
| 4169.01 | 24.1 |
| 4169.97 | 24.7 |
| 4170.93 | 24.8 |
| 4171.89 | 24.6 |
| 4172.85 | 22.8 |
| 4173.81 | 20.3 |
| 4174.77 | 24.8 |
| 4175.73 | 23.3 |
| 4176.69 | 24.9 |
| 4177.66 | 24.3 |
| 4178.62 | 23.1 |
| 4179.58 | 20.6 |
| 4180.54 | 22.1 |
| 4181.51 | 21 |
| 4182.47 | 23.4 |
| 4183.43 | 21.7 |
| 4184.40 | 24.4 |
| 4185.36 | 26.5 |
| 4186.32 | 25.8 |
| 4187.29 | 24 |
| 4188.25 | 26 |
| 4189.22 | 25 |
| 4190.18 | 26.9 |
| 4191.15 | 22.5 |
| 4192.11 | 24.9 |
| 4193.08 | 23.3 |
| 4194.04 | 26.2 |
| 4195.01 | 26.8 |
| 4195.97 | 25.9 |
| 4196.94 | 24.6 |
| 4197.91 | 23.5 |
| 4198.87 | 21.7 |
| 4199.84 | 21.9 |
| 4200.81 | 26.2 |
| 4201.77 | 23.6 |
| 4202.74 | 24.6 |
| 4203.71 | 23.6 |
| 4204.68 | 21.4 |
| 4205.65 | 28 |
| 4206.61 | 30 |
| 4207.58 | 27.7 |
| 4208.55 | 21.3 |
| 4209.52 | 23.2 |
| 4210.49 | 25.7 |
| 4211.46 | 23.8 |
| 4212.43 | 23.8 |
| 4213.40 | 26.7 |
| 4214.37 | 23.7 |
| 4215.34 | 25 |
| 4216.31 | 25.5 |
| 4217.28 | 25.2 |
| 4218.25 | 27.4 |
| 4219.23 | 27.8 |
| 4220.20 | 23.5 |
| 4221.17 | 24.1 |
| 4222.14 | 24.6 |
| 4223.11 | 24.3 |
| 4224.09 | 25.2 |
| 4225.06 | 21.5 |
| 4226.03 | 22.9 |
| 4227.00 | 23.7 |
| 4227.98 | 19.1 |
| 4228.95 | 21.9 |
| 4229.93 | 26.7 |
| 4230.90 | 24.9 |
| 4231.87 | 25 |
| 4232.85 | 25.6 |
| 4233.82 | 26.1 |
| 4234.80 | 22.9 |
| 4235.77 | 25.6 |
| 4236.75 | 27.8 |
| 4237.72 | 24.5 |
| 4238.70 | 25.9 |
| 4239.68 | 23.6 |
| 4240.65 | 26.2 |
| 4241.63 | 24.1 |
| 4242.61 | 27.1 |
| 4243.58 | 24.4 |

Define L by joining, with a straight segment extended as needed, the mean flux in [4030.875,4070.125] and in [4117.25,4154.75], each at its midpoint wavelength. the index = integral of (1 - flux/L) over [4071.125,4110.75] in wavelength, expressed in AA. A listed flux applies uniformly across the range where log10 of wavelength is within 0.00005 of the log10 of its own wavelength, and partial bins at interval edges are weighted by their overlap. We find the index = 1.8 AA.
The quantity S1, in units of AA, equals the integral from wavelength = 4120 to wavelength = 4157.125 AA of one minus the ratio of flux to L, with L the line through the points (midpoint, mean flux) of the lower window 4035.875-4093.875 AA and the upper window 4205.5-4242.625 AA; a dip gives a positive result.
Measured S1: 1.3 AA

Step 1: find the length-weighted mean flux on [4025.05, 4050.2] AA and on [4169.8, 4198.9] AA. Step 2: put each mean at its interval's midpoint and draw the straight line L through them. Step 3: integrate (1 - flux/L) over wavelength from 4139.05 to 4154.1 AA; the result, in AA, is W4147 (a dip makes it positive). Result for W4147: 0.4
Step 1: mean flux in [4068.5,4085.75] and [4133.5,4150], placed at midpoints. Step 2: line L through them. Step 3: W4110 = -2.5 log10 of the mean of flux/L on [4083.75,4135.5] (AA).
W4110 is 0.029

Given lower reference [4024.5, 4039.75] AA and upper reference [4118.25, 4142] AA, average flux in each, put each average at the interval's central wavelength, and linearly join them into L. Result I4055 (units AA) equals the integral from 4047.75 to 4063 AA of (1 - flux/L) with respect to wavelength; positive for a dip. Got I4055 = 0.4 AA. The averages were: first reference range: 25.4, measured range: 24.3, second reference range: 23.9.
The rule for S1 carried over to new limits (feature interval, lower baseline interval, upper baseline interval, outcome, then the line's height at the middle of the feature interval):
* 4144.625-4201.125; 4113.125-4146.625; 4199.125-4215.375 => 0.8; 24.4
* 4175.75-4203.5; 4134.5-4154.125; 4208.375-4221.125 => 0.5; 24.5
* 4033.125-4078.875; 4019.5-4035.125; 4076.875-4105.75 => -0.5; 24.2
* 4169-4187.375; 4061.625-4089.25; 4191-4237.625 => 0.8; 24.6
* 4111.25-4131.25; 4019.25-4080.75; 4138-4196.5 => 0.1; 24.2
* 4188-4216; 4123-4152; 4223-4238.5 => -0.7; 24.1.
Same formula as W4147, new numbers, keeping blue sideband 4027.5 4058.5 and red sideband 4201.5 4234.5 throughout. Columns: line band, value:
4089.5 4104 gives 1.6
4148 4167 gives 0.3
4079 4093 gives -0.1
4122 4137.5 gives 0.4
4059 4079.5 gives 0.5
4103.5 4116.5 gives 1.0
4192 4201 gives 0.1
